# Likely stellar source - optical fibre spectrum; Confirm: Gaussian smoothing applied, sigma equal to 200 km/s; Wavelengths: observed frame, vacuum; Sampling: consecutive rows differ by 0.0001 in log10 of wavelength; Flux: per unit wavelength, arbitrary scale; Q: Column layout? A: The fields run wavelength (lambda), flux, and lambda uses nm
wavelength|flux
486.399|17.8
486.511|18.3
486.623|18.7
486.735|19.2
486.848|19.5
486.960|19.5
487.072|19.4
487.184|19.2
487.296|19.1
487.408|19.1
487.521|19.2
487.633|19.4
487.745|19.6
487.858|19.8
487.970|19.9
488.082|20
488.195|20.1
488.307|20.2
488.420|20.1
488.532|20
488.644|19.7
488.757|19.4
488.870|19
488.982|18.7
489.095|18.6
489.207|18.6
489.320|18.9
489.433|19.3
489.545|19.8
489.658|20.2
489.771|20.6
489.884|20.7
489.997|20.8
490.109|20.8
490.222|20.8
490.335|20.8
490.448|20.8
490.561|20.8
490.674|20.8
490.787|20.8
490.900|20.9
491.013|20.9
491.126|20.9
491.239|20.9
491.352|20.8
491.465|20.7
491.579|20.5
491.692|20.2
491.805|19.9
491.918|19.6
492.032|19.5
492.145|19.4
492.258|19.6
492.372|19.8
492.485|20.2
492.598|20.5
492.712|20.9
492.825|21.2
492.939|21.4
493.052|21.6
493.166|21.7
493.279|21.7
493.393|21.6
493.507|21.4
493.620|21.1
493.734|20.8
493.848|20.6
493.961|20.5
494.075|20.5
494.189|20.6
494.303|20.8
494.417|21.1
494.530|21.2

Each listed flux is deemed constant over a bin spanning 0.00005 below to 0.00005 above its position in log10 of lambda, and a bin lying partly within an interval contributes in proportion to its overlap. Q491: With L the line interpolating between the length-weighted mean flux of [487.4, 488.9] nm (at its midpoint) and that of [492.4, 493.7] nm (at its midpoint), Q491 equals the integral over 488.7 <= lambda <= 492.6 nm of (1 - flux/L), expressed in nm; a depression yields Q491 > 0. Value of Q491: 0.06 nm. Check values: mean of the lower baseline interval 19.7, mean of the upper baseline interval 21.2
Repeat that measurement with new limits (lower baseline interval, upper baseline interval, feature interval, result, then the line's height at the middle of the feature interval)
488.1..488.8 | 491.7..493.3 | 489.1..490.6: -0.003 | 20.1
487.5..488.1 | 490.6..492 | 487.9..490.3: 0.021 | 20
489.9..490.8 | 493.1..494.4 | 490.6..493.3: 0.041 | 20.9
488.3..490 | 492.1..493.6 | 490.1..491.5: -0.046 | 20.2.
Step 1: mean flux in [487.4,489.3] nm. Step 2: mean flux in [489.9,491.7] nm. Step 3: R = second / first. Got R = 1.07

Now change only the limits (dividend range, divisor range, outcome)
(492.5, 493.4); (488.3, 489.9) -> 1.09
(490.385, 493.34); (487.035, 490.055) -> 1.05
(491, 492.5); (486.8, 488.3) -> 1.03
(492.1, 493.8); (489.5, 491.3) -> 1.01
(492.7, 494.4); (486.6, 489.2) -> 1.08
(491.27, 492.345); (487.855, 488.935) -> 1.01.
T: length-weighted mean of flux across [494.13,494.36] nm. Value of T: 20.7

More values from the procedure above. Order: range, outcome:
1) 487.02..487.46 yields 19.2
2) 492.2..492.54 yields 19.9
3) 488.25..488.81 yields 19.9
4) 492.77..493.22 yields 21.5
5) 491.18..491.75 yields 20.6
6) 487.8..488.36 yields 20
